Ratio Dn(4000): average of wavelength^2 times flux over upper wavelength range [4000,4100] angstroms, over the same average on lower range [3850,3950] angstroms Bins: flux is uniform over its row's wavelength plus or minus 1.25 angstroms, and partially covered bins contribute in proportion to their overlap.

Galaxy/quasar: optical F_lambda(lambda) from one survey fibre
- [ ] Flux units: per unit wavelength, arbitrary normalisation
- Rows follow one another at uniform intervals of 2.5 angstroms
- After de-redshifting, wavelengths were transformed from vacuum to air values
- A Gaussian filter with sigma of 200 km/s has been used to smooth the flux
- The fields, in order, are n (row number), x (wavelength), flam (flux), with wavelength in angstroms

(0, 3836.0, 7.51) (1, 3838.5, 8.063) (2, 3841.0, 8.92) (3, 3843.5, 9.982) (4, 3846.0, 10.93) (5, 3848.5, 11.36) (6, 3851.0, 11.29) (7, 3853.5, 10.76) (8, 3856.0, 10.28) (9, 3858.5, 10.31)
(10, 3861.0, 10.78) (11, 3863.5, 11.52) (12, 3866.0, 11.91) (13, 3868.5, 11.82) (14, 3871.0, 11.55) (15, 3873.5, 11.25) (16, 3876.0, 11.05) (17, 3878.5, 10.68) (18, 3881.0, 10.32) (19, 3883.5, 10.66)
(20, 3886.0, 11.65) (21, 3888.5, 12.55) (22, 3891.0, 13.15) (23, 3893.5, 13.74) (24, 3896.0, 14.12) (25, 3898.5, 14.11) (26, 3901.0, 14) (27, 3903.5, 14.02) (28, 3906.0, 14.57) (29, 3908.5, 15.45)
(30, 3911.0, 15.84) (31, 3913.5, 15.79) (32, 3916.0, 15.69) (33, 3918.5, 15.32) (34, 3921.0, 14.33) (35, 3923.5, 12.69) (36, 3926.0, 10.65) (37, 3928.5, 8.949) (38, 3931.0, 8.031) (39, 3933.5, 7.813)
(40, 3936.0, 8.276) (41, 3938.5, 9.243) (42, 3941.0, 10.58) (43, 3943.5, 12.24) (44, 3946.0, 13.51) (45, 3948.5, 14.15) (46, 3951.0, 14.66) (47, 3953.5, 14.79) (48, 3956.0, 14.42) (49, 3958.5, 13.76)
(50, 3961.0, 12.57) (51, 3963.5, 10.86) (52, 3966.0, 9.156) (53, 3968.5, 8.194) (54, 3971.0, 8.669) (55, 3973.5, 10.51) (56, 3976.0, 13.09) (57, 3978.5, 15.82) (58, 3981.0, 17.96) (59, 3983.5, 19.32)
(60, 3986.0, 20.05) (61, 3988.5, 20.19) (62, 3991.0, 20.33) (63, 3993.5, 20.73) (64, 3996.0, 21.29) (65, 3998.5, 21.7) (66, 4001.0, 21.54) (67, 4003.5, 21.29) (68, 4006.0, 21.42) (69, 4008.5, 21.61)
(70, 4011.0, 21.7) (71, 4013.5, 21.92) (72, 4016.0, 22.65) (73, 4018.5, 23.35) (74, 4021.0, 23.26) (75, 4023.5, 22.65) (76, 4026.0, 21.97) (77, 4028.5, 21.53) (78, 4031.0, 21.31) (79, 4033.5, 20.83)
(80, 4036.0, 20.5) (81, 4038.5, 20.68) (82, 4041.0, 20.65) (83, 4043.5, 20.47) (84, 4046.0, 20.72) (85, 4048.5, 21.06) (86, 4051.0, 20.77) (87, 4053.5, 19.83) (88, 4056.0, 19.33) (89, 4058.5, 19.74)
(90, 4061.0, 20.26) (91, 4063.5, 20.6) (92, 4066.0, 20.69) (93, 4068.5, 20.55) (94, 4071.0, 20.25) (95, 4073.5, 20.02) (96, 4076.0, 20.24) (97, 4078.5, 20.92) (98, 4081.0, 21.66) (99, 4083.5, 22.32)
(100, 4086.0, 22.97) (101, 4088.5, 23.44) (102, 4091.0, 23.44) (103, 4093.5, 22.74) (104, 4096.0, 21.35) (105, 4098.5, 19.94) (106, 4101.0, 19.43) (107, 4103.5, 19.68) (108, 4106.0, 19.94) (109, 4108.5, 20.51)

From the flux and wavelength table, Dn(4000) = 1.9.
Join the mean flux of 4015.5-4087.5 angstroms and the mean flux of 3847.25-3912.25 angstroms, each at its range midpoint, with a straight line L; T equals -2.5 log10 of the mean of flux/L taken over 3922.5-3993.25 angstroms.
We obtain 0.26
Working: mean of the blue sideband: 12.3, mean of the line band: 13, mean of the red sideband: 21.1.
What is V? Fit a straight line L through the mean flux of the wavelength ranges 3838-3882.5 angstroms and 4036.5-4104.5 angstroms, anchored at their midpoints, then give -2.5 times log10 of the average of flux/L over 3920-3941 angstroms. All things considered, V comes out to 0.37 mag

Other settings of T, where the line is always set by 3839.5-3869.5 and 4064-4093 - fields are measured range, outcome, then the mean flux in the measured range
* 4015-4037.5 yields -0.16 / 22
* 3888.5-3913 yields -0.10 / 14.3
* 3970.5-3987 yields 0.10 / 15.3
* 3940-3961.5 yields 0.15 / 13.5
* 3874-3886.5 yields 0.11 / 10.8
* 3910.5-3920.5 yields -0.14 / 15.5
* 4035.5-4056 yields -0.03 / 20.5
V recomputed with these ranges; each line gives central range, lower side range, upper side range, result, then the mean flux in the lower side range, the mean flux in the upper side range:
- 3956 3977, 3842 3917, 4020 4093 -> 0.45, 12.3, 21.1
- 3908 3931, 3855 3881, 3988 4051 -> 0.08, 11.1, 21.4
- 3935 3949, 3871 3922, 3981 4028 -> 0.44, 13.4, 21.4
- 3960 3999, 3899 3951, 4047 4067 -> 0.03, 12.6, 20.3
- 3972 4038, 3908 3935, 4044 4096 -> -0.16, 12.7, 21.1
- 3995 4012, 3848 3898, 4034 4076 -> -0.20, 11.6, 20.4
